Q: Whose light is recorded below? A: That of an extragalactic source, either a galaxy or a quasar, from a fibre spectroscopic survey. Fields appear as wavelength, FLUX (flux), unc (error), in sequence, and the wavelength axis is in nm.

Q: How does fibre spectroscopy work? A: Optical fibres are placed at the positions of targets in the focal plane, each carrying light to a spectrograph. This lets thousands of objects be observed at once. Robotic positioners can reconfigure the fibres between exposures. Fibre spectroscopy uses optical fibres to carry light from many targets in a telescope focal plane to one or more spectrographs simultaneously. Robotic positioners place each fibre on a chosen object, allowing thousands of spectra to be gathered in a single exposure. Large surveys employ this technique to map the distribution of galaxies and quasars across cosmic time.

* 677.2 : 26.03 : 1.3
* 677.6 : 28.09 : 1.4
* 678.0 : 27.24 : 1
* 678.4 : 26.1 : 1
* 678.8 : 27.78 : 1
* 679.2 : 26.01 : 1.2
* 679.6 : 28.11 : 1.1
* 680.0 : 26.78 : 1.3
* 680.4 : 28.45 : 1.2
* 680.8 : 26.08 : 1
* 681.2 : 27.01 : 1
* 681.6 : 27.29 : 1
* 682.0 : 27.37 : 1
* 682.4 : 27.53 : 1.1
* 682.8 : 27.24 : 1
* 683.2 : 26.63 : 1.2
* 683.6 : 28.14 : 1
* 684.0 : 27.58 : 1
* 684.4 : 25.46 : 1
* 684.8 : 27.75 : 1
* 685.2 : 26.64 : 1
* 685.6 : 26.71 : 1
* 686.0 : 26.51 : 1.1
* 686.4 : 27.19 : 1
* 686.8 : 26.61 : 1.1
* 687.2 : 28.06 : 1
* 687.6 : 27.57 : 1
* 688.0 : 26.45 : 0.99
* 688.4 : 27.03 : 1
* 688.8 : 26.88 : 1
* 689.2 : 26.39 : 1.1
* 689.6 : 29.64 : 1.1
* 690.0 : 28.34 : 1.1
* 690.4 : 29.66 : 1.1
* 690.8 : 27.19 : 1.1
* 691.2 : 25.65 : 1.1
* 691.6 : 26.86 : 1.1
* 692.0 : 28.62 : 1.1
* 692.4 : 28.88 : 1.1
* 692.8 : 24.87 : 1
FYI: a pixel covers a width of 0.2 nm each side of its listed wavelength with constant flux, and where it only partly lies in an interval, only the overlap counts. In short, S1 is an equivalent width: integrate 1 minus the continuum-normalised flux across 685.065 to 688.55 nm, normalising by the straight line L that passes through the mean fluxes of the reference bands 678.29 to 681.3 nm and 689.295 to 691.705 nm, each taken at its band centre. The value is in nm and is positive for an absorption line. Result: 0.077 nm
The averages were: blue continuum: 27.1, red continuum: 27.9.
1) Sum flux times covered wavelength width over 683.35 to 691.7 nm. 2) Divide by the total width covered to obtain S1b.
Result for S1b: 27.3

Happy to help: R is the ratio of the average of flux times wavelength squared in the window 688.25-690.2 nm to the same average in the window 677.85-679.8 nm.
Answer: 1.1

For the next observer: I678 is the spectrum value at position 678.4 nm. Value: 26.1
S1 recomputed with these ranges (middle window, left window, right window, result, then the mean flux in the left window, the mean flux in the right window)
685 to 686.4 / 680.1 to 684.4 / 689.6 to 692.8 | 0.04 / 27.2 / 27.8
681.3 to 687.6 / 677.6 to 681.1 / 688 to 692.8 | 0.05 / 27.1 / 27.6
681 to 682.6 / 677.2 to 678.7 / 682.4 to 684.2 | 0.00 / 27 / 27.4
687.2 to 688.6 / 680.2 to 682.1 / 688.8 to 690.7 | 0.04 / 27.2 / 28.3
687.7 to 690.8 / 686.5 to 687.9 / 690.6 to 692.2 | -0.06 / 27.3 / 27.1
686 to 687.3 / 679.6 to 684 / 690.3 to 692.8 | 0.01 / 27.3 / 27.5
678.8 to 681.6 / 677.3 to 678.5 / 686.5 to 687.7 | 0.01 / 27.1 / 27.4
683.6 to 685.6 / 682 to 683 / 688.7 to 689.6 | 0.03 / 27.4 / 27.3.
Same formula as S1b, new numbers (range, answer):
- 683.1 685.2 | 27.1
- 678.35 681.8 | 27.1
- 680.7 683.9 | 27.2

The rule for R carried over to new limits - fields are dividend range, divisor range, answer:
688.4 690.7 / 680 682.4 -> 1.06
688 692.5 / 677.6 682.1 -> 1.05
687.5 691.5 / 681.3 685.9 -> 1.03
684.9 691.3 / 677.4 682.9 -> 1.03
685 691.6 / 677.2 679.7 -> 1.04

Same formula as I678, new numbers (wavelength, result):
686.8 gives 26.61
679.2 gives 26.01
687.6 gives 27.57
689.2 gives 26.39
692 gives 28.62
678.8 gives 27.78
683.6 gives 28.14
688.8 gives 26.88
